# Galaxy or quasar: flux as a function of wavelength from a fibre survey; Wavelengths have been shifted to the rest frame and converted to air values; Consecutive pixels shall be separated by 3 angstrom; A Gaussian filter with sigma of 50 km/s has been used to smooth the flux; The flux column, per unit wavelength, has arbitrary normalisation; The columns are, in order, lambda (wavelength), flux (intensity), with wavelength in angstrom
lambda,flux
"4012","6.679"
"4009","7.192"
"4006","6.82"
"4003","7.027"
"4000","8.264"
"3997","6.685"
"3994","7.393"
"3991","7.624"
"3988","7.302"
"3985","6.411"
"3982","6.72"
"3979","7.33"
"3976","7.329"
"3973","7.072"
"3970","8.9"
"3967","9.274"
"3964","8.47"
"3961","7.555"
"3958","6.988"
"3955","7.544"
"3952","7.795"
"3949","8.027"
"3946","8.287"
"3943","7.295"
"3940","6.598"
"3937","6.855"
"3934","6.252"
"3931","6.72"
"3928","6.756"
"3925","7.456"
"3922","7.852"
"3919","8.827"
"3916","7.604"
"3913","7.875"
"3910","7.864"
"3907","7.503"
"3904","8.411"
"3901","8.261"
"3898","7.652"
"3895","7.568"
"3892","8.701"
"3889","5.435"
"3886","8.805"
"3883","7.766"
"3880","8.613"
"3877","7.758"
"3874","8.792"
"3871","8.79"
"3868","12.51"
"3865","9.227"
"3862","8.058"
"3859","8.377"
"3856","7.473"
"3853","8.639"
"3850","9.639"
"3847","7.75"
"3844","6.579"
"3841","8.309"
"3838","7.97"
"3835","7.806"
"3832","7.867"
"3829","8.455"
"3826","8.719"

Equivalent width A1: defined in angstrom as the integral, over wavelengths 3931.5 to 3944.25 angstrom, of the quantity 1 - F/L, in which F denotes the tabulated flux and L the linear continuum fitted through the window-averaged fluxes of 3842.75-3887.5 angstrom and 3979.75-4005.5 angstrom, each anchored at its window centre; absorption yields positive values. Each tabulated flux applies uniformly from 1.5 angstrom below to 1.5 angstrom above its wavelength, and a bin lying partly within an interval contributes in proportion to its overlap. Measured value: 1.7 angstrom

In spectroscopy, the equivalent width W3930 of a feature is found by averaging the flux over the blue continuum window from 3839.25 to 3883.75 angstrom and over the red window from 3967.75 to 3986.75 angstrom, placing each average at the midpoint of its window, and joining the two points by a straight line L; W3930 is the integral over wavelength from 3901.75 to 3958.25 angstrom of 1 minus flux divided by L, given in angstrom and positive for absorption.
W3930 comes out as 2.4 angstrom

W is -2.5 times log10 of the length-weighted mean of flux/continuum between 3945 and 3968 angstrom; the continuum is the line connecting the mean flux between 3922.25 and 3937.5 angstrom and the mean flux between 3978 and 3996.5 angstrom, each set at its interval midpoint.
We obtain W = -0.141 mag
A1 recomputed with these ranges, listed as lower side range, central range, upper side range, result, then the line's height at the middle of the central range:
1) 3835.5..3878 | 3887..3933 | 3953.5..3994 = 2.7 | 8.11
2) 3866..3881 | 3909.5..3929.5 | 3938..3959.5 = 1.1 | 8.2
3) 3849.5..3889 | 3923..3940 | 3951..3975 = 2.8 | 8.18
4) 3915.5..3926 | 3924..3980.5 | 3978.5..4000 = 0.6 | 7.6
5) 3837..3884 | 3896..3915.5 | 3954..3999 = 0.6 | 8.13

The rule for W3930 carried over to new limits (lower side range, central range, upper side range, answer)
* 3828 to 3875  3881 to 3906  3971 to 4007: 0.84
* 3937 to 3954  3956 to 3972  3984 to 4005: -1.62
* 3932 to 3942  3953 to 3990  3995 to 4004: -3.00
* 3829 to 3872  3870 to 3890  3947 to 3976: 0.74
